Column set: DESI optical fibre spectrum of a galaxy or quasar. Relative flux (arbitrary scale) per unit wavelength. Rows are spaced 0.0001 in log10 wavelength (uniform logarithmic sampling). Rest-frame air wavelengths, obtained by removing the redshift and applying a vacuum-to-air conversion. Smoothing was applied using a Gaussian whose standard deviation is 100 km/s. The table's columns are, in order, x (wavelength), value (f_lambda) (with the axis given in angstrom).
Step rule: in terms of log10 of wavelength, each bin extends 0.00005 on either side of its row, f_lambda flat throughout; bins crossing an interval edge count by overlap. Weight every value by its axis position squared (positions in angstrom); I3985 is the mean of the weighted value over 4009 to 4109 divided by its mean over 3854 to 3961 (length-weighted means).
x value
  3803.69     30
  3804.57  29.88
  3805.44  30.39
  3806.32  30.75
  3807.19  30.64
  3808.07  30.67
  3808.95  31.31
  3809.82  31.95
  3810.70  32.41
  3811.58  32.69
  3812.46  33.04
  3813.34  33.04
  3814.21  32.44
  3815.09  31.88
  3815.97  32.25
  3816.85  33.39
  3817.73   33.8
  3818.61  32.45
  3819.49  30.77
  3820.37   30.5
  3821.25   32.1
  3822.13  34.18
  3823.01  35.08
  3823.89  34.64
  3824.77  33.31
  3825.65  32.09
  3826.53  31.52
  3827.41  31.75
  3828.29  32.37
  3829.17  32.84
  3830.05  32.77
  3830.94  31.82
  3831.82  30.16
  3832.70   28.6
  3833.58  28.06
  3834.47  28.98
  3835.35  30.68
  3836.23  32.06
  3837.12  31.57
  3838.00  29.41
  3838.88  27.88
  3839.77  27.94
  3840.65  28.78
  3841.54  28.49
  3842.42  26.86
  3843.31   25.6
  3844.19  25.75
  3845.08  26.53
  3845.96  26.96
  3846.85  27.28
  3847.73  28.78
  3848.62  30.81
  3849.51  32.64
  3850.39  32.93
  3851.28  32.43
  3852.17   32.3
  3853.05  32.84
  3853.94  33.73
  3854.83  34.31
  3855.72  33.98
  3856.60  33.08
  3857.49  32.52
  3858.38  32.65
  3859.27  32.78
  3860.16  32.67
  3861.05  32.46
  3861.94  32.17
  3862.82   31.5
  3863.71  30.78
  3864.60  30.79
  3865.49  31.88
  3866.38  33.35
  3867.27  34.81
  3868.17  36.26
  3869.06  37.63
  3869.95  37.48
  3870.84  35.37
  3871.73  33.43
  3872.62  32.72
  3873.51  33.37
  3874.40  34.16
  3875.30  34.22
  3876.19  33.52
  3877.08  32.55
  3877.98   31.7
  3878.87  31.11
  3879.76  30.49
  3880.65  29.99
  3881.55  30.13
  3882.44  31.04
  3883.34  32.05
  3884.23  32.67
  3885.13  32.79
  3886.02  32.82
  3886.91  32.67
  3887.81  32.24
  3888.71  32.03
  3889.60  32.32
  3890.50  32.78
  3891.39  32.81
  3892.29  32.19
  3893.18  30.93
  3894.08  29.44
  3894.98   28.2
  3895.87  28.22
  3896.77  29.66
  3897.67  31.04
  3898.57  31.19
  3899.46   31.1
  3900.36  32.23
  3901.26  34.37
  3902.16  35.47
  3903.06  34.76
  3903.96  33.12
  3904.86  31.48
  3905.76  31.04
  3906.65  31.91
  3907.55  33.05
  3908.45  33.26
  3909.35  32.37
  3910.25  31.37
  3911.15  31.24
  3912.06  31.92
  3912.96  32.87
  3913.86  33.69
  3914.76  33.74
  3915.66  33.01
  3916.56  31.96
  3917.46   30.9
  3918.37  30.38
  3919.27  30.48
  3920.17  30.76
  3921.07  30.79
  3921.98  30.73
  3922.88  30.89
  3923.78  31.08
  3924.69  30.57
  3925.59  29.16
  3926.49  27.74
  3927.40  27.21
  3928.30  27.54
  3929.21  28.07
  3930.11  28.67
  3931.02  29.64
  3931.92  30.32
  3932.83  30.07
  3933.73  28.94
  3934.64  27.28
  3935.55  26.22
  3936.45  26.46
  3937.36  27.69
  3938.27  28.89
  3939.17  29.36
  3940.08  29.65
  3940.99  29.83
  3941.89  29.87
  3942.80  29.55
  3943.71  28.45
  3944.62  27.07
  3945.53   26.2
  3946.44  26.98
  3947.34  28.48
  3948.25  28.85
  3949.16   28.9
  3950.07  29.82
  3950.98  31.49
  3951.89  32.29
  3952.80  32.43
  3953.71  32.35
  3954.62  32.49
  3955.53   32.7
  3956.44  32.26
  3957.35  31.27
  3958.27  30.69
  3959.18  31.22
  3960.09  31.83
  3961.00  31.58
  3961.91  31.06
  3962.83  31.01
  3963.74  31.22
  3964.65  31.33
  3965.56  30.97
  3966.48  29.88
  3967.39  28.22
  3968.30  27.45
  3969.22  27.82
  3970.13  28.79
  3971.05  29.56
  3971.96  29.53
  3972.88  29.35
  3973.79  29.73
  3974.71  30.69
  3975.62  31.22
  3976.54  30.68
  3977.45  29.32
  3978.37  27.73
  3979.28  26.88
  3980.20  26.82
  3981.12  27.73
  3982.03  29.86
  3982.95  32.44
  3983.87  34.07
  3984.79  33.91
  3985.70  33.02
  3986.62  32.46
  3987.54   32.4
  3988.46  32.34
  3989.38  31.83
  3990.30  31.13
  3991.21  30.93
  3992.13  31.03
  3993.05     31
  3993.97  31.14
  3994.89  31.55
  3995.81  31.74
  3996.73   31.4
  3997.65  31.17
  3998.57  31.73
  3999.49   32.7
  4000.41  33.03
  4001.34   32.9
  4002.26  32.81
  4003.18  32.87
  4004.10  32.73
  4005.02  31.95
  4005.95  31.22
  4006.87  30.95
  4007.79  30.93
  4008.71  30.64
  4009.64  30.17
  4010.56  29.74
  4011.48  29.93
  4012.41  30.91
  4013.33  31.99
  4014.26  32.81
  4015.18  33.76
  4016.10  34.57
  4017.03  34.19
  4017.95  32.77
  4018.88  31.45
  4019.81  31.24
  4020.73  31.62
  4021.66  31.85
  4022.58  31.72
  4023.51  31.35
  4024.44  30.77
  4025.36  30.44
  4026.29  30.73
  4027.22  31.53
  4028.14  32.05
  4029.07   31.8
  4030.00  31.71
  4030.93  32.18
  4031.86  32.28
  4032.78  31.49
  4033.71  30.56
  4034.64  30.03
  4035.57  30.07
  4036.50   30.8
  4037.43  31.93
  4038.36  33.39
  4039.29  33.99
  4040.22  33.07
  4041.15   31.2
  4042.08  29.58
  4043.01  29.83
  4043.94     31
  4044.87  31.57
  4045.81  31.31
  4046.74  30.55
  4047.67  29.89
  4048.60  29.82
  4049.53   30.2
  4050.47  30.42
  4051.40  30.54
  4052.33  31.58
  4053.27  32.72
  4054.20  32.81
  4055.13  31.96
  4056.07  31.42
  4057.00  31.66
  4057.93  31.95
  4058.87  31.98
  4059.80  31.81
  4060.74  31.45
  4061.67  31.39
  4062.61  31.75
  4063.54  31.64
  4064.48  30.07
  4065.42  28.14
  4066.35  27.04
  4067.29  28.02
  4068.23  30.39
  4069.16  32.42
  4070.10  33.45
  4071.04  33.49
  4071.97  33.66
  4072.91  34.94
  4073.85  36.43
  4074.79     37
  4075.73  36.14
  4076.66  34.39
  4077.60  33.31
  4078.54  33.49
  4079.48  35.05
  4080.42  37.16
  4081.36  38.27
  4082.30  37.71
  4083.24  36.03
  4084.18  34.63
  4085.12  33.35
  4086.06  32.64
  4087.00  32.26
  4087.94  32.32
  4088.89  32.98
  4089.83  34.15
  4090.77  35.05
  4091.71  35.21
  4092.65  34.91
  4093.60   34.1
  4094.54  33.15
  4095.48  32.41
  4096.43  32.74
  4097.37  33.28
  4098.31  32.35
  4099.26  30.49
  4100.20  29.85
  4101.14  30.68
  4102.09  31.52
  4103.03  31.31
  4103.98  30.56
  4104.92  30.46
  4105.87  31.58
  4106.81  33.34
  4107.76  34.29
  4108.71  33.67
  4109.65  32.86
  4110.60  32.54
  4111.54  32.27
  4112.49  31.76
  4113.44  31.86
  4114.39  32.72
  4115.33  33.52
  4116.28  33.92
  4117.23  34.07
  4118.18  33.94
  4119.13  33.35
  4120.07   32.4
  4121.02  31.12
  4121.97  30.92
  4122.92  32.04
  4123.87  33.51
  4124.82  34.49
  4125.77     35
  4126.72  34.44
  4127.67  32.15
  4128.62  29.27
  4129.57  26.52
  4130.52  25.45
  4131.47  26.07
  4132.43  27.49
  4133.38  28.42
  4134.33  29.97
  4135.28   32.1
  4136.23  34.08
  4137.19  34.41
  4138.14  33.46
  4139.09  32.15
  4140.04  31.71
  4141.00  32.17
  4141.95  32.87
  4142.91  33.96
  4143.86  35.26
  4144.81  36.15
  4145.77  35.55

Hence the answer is 1.1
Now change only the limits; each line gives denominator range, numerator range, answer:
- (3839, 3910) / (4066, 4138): 1.15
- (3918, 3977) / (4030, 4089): 1.15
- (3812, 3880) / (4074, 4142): 1.17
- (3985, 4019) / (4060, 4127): 1.08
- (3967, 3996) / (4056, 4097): 1.15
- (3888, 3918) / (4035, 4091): 1.10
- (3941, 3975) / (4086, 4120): 1.17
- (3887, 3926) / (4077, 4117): 1.15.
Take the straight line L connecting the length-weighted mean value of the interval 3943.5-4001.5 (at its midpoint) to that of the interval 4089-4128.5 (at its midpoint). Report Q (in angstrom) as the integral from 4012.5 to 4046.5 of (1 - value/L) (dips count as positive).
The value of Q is -0.2 angstrom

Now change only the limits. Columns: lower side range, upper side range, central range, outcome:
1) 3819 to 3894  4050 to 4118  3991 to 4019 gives 0.5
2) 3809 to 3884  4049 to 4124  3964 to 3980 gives 1.5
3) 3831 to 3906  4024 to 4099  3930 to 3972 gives 2.9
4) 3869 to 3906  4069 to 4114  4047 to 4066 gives 1.2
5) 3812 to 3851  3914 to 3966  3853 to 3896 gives -3.0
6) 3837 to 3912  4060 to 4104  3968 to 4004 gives 1.8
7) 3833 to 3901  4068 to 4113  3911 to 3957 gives 3.1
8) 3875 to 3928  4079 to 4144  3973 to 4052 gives 2.0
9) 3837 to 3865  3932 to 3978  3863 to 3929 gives -3.7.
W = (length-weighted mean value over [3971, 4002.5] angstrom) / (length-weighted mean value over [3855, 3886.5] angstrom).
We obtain 0.94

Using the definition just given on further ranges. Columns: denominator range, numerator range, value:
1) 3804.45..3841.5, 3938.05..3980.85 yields 0.95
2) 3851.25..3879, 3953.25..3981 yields 0.91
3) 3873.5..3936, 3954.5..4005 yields 0.99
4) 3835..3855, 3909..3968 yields 1.01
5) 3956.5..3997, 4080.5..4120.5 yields 1.08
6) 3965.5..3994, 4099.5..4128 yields 1.07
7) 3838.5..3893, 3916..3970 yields 0.94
